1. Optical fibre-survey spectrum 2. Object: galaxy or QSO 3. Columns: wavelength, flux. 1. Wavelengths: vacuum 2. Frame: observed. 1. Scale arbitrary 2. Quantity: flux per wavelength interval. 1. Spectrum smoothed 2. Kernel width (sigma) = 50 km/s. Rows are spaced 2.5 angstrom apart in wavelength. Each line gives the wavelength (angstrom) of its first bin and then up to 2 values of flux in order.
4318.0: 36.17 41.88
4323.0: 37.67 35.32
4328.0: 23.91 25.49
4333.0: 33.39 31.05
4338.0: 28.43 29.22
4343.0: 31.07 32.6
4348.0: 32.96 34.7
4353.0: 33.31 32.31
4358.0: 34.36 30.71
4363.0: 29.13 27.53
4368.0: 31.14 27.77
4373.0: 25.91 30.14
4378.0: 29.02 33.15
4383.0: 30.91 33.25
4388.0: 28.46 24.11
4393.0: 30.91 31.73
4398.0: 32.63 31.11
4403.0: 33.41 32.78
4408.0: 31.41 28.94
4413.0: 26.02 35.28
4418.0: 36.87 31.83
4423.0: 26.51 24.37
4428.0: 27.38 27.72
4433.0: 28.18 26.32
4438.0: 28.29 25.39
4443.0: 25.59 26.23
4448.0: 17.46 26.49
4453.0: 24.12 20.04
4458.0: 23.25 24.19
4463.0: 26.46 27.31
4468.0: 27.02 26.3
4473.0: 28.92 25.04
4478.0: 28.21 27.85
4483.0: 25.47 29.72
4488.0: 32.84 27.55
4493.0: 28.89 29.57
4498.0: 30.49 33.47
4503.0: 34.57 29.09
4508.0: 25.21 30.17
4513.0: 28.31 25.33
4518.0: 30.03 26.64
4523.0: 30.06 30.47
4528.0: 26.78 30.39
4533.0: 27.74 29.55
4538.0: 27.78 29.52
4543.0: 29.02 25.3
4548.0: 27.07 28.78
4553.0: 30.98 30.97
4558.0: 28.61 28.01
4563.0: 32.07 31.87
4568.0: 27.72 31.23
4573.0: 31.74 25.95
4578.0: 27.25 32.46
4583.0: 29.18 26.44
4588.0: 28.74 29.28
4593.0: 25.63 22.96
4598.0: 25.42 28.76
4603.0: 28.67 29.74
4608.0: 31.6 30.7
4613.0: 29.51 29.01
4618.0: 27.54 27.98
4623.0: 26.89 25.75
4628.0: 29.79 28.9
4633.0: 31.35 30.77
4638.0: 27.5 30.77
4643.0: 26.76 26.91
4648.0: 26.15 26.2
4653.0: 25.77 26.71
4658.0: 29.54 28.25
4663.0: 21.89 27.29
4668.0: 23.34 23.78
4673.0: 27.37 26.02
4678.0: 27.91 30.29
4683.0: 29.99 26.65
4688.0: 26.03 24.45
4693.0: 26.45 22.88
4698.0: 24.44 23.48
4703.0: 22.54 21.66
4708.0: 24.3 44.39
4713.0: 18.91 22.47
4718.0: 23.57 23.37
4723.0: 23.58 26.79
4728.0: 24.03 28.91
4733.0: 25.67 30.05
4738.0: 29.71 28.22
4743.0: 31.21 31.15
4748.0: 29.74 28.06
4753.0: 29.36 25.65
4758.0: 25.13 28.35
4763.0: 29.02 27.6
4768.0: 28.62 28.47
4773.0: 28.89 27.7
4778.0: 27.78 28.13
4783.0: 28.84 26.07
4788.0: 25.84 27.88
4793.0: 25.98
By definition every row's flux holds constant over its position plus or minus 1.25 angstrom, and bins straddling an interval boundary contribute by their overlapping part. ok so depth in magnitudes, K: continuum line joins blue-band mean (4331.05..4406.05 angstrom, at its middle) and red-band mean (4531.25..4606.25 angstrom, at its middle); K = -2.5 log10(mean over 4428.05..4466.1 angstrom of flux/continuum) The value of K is 0.19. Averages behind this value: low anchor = 30.8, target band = 25.2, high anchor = 28.6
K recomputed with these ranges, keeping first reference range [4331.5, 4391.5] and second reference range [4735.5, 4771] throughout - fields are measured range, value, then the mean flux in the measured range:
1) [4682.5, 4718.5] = 0.14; 25.4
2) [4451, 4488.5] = 0.14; 26.3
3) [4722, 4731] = 0.13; 25.6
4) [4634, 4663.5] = 0.07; 27.4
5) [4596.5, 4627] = 0.03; 28.4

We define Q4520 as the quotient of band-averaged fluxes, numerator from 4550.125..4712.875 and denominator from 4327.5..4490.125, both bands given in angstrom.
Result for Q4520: 1.0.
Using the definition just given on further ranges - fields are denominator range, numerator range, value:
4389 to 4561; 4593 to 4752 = 0.96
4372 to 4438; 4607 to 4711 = 0.91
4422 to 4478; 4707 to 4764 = 1.07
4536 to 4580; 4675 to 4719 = 0.89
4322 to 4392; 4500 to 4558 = 0.95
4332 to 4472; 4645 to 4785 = 0.92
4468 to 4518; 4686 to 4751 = 0.92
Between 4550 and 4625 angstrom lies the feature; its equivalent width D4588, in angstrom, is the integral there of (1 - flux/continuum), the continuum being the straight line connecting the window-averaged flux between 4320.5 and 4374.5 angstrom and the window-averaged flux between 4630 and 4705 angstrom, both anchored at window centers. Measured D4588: -2.9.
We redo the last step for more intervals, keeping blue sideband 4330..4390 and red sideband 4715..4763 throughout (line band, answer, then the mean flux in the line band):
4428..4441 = 1.2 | 27.3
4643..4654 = 0.7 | 26.3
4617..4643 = -0.4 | 28.6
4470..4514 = 0.6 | 29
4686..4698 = 1.1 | 25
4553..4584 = -1.1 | 29.8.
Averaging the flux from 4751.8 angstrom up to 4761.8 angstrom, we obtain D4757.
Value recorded 27.1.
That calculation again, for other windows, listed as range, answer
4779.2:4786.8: 27.7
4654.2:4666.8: 26.7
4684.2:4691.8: 25.7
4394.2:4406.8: 32.3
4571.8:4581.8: 29.3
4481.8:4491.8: 28.9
